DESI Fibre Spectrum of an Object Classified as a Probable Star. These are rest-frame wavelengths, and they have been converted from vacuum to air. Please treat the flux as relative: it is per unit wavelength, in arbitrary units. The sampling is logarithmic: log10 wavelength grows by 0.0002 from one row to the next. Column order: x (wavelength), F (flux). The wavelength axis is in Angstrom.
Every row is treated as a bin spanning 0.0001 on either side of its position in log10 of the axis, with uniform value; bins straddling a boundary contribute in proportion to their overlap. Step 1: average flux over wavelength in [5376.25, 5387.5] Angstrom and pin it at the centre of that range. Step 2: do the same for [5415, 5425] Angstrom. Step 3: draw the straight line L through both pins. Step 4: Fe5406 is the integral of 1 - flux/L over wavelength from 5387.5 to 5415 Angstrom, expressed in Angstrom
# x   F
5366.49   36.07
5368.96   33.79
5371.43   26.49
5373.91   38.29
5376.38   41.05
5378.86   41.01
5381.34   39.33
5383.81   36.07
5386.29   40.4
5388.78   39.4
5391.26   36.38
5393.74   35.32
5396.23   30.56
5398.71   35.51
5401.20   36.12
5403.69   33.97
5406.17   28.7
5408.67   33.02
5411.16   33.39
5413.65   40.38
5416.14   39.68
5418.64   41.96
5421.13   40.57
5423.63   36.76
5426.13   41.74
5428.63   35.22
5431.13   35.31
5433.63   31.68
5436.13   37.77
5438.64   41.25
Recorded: 3.3 Angstrom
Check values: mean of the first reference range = 39.4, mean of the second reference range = 39.8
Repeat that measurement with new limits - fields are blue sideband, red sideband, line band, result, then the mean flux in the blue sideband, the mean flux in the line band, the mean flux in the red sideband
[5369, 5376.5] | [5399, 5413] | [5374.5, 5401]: -2.8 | 34.2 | 37.5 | 33.5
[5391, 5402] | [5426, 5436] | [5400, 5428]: -1.4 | 34.6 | 36.9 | 35.6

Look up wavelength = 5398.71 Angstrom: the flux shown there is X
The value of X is 35.51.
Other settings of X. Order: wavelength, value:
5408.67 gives 33.02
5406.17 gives 28.7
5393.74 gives 35.32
